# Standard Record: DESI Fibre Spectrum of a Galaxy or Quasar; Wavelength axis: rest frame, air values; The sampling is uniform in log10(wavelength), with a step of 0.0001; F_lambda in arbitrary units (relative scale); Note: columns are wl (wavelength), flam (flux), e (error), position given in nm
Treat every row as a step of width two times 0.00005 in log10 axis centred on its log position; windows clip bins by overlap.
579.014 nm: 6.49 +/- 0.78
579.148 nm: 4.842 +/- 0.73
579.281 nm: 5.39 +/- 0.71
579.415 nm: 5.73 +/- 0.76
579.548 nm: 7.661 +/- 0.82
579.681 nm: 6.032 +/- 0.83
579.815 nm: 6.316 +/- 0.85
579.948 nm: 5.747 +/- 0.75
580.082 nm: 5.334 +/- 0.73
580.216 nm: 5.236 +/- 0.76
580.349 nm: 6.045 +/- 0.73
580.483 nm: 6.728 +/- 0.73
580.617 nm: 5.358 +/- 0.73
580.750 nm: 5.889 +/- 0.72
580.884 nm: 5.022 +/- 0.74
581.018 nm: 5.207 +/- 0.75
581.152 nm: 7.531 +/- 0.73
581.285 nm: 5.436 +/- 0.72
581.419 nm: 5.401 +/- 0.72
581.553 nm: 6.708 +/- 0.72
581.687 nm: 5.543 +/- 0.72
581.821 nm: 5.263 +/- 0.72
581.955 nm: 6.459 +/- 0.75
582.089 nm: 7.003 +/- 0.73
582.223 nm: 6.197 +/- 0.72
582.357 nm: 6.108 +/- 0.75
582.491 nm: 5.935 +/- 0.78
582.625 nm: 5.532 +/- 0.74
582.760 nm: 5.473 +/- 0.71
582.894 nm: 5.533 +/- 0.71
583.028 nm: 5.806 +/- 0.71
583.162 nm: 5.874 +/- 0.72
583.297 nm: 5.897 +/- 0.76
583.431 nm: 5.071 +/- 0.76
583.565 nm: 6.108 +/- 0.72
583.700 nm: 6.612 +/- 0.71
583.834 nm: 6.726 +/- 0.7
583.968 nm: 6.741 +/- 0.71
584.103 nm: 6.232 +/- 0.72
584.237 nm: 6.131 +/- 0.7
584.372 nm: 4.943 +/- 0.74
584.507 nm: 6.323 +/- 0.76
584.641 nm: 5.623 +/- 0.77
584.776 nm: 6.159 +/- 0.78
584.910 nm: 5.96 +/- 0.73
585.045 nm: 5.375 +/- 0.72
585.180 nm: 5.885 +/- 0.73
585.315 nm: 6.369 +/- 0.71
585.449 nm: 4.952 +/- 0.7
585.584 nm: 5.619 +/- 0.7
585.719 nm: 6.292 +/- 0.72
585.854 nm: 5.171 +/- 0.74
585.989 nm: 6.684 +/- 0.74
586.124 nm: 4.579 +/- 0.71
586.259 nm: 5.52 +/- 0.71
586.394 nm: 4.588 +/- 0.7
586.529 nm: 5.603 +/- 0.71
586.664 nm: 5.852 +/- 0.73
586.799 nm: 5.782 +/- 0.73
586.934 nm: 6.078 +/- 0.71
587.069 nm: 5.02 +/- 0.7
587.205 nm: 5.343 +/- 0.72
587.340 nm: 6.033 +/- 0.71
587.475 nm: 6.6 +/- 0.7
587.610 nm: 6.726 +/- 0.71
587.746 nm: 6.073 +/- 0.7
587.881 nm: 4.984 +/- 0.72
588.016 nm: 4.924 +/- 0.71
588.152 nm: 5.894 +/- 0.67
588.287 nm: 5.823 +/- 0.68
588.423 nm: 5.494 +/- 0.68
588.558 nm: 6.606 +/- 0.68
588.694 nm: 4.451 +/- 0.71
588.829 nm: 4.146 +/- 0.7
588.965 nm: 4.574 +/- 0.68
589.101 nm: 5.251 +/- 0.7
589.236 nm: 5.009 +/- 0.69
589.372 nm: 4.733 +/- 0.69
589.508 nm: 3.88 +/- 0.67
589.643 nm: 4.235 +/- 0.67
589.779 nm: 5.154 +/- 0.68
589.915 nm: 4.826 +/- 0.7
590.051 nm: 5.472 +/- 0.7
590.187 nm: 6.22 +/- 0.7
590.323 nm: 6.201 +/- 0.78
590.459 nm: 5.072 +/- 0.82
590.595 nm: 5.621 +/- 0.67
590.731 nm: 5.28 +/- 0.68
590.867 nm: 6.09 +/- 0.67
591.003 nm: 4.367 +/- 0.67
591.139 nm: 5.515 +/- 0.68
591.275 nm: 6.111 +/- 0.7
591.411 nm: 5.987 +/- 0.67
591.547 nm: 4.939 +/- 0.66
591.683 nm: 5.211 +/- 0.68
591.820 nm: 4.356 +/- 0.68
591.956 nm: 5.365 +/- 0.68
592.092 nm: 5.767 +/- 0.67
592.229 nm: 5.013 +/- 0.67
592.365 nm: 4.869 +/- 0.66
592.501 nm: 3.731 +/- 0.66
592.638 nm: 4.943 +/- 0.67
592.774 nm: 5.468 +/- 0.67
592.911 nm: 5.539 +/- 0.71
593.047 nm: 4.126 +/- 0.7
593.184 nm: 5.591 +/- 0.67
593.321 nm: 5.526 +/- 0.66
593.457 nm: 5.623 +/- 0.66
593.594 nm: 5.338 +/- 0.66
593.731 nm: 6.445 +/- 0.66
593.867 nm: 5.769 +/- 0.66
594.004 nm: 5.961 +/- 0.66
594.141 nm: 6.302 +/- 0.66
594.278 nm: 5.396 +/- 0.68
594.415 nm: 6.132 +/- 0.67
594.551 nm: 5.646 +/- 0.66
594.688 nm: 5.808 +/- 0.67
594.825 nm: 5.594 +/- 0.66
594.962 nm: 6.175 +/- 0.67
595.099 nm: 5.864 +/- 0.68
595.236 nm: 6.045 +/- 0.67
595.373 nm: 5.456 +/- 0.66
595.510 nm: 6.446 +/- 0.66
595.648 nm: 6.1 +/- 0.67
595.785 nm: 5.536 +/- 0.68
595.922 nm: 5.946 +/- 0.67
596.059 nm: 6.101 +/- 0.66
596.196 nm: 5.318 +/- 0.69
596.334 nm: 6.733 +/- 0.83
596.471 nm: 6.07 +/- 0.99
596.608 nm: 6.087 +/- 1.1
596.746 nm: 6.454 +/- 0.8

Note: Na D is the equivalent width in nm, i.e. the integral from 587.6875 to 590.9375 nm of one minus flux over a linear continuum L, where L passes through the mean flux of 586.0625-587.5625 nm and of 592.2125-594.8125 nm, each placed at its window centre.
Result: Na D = 0.16 nm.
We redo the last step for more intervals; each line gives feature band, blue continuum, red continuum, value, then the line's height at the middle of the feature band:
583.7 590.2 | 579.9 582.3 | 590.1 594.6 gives 0.119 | 5.66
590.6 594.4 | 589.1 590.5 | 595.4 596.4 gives 0.082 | 5.49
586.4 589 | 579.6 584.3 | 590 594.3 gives 0.038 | 5.65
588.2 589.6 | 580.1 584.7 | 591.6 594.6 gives 0.149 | 5.59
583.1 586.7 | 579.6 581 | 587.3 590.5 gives -0.173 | 5.54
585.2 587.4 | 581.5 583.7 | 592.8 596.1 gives 0.103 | 5.87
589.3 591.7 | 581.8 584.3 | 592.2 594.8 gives 0.146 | 5.62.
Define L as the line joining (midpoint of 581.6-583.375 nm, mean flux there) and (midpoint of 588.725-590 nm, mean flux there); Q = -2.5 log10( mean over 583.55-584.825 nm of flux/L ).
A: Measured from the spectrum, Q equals -0.11 mag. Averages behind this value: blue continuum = 5.9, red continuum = 4.65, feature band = 6.16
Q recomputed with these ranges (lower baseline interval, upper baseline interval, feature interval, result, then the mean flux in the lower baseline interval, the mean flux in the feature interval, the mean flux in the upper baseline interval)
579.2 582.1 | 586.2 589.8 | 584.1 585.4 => -0.05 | 5.93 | 5.87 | 5.35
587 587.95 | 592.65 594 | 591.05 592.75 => 0.09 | 5.83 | 5.15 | 5.49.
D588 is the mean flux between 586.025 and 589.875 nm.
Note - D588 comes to 5.33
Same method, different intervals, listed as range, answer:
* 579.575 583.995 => 5.94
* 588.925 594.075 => 5.25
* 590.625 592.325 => 5.33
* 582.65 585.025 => 5.93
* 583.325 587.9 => 5.83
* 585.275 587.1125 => 5.58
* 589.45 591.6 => 5.32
